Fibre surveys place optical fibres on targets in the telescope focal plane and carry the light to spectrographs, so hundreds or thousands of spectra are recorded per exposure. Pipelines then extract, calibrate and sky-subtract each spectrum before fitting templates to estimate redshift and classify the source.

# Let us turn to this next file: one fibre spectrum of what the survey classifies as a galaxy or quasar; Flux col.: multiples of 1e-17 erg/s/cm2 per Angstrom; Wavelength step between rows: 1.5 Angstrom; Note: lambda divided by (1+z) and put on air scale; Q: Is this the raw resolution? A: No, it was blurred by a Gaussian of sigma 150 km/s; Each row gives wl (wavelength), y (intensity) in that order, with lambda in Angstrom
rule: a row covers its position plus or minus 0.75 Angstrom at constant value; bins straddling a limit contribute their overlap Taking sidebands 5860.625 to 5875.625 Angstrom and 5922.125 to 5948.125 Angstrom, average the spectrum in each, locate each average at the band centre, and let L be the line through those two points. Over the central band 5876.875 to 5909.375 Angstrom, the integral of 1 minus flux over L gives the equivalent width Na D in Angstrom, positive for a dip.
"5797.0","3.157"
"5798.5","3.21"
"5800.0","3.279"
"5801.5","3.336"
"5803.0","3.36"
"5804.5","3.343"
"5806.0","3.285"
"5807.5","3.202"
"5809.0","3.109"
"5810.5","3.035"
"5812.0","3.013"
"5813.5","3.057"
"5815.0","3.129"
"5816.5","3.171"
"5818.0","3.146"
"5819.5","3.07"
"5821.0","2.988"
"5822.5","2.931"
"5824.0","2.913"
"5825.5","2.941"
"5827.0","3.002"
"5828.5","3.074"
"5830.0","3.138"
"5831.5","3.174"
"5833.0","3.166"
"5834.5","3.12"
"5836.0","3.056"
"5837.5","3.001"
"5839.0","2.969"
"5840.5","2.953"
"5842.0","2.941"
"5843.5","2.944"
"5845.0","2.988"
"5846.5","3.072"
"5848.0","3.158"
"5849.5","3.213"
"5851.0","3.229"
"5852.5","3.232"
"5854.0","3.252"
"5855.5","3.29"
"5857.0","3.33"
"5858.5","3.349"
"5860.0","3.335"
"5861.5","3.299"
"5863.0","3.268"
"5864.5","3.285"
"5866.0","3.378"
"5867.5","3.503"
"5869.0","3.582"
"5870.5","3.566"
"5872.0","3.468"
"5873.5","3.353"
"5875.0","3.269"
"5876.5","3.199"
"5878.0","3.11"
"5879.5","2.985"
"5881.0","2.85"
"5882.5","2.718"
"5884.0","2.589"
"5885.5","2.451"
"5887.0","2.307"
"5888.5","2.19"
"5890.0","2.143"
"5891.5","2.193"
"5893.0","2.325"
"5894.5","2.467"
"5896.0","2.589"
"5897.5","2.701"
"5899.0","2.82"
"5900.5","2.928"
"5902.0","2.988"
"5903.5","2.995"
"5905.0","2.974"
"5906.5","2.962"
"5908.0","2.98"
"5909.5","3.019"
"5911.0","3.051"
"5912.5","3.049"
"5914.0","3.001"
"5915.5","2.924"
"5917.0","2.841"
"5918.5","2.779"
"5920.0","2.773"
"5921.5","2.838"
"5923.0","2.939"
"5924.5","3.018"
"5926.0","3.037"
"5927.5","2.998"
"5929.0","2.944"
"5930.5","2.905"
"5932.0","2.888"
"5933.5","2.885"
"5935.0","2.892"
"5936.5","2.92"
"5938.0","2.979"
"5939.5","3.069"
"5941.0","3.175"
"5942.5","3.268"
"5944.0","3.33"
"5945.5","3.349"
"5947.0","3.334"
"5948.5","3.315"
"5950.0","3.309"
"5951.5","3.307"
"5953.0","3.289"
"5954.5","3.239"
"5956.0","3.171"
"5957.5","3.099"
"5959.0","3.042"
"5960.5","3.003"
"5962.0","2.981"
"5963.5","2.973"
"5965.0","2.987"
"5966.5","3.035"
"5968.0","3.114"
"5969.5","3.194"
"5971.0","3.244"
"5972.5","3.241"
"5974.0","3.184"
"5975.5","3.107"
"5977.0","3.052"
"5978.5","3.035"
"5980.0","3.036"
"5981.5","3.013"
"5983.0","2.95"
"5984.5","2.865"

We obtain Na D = 5.7 Angstrom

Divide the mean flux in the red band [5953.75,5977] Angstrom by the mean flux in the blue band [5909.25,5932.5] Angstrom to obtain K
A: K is 1.06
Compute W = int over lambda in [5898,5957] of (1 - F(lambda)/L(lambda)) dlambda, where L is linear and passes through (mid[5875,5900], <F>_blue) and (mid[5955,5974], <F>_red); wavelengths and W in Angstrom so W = -3.4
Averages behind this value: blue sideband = 2.63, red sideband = 3.1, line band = 3.04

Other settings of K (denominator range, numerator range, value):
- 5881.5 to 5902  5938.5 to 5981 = 1.26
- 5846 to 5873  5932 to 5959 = 0.95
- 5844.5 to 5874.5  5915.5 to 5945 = 0.90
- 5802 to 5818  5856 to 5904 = 0.93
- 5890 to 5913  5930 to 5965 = 1.12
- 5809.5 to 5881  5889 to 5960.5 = 0.94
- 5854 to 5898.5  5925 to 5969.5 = 1.04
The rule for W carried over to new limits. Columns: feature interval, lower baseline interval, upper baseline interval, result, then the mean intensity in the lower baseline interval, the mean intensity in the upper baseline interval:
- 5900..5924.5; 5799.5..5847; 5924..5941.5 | 0.42 Angstrom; 3.09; 2.97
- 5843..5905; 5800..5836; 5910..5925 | 0.26 Angstrom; 3.12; 2.92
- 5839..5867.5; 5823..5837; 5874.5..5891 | -2.97 Angstrom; 3.06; 2.69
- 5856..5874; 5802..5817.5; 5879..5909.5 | -3.51 Angstrom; 3.17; 2.66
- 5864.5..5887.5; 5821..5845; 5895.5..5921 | -1.15 Angstrom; 3.02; 2.91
